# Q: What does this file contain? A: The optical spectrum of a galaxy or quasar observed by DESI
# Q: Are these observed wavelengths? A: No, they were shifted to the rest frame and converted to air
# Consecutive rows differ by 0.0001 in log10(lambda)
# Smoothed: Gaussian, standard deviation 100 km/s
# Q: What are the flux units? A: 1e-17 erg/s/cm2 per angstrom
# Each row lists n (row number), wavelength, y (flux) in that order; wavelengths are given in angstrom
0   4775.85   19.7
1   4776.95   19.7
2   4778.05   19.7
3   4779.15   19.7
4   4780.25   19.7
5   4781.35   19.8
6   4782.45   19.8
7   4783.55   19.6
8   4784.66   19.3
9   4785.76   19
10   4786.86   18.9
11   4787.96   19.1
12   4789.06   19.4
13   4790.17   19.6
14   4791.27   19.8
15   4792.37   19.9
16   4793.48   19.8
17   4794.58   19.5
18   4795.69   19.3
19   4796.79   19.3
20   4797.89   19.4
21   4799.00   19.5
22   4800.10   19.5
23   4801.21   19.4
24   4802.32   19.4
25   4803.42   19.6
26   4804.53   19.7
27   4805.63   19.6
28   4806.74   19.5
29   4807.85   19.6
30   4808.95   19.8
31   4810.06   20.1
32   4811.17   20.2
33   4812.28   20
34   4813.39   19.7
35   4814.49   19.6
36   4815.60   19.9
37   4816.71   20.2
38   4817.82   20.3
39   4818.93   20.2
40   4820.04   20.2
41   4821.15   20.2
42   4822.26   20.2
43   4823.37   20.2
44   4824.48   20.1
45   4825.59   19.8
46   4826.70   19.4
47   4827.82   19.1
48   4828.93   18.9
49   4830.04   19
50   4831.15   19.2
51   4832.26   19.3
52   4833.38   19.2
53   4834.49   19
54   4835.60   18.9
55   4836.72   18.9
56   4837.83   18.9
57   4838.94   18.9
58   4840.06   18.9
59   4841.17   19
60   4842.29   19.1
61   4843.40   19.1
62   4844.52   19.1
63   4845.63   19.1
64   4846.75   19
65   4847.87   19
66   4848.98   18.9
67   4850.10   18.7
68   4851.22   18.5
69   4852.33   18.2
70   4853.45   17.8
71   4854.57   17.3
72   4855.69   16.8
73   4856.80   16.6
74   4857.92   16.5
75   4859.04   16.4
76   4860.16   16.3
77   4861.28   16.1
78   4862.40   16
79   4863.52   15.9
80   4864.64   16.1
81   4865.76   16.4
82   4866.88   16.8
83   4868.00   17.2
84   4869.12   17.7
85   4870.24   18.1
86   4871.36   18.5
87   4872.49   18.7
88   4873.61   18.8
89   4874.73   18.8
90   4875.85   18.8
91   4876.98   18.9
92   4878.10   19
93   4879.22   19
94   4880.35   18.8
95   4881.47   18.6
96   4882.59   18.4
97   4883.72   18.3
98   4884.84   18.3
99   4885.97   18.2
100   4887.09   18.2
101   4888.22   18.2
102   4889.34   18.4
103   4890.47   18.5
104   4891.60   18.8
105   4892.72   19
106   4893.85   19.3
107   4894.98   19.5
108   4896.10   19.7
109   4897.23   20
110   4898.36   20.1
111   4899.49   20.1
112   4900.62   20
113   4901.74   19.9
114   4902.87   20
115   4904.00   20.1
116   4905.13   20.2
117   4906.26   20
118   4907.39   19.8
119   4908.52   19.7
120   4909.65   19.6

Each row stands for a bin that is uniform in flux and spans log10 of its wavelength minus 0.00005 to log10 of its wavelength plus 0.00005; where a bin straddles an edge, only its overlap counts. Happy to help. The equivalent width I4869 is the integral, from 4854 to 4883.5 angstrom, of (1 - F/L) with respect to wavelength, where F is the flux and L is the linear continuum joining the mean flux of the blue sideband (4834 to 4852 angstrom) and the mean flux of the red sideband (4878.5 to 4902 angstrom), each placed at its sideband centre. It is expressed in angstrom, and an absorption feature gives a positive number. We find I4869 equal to 2.2 angstrom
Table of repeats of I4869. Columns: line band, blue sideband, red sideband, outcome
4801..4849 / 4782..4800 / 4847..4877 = -2.49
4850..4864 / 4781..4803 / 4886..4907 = 1.78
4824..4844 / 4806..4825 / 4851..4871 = -0.43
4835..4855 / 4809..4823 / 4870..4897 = 0.75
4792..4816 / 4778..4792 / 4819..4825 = 0.25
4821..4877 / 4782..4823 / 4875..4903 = 2.88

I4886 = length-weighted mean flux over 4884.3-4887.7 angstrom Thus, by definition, 18.2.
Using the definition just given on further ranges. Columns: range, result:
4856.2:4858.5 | 16.6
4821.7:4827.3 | 19.9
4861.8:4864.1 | 15.9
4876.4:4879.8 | 18.9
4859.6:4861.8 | 16.2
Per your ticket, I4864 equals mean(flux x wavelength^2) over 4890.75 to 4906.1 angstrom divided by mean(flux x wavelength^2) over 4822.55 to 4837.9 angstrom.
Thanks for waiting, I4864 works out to 1.1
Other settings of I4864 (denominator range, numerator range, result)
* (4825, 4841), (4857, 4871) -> 0.88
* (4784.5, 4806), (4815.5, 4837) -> 1.02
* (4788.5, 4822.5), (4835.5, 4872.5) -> 0.92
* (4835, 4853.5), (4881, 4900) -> 1.02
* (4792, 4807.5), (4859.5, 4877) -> 0.92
